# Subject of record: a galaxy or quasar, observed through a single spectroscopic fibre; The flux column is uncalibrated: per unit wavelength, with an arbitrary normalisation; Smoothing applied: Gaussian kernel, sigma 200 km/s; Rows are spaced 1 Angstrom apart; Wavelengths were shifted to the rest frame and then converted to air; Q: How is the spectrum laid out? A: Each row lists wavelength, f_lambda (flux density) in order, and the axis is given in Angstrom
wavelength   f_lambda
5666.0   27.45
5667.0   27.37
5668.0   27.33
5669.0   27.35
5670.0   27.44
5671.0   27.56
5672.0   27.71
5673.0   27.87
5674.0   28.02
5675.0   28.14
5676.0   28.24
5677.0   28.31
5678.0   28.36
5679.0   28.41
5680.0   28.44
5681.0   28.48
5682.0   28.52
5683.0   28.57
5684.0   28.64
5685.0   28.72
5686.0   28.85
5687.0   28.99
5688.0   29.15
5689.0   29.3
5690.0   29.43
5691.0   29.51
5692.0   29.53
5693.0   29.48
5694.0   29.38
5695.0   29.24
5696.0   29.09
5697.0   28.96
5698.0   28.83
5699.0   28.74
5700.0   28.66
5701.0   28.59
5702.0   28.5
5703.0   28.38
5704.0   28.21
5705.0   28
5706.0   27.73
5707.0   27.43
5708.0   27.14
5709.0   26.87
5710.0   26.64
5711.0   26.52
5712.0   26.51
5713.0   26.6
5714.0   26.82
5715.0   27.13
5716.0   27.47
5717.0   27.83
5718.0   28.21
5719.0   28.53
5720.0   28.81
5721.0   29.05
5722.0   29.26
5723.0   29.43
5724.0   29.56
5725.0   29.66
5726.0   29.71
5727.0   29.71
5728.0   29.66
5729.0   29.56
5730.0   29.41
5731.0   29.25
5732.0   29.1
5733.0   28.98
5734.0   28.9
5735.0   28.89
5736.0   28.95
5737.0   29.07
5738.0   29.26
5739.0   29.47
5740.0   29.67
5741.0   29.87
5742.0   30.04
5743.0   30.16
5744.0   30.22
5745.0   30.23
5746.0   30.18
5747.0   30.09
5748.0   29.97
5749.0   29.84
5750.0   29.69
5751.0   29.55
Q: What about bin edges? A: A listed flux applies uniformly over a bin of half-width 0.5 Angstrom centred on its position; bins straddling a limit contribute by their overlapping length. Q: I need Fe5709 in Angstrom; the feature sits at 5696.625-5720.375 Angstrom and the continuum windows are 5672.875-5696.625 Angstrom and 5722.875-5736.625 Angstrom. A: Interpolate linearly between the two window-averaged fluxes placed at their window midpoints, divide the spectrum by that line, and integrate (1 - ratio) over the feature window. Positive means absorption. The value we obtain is 1.06 Angstrom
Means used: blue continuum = 28.8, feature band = 27.8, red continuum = 29.3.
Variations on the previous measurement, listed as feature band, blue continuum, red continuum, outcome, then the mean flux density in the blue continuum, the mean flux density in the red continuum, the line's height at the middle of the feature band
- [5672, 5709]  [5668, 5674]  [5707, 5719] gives -1.6 Angstrom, 27.6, 27.1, 27.4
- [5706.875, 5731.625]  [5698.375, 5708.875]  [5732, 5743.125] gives 0.3 Angstrom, 28.1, 29.3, 28.7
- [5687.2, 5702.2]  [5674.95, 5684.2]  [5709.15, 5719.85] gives -0.6 Angstrom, 28.4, 27.3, 27.9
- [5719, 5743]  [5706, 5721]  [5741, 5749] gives -0.4 Angstrom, 27.4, 30.1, 28.9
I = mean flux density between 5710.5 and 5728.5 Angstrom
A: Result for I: 28.4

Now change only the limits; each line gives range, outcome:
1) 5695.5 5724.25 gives 28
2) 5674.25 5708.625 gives 28.6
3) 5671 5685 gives 28.3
